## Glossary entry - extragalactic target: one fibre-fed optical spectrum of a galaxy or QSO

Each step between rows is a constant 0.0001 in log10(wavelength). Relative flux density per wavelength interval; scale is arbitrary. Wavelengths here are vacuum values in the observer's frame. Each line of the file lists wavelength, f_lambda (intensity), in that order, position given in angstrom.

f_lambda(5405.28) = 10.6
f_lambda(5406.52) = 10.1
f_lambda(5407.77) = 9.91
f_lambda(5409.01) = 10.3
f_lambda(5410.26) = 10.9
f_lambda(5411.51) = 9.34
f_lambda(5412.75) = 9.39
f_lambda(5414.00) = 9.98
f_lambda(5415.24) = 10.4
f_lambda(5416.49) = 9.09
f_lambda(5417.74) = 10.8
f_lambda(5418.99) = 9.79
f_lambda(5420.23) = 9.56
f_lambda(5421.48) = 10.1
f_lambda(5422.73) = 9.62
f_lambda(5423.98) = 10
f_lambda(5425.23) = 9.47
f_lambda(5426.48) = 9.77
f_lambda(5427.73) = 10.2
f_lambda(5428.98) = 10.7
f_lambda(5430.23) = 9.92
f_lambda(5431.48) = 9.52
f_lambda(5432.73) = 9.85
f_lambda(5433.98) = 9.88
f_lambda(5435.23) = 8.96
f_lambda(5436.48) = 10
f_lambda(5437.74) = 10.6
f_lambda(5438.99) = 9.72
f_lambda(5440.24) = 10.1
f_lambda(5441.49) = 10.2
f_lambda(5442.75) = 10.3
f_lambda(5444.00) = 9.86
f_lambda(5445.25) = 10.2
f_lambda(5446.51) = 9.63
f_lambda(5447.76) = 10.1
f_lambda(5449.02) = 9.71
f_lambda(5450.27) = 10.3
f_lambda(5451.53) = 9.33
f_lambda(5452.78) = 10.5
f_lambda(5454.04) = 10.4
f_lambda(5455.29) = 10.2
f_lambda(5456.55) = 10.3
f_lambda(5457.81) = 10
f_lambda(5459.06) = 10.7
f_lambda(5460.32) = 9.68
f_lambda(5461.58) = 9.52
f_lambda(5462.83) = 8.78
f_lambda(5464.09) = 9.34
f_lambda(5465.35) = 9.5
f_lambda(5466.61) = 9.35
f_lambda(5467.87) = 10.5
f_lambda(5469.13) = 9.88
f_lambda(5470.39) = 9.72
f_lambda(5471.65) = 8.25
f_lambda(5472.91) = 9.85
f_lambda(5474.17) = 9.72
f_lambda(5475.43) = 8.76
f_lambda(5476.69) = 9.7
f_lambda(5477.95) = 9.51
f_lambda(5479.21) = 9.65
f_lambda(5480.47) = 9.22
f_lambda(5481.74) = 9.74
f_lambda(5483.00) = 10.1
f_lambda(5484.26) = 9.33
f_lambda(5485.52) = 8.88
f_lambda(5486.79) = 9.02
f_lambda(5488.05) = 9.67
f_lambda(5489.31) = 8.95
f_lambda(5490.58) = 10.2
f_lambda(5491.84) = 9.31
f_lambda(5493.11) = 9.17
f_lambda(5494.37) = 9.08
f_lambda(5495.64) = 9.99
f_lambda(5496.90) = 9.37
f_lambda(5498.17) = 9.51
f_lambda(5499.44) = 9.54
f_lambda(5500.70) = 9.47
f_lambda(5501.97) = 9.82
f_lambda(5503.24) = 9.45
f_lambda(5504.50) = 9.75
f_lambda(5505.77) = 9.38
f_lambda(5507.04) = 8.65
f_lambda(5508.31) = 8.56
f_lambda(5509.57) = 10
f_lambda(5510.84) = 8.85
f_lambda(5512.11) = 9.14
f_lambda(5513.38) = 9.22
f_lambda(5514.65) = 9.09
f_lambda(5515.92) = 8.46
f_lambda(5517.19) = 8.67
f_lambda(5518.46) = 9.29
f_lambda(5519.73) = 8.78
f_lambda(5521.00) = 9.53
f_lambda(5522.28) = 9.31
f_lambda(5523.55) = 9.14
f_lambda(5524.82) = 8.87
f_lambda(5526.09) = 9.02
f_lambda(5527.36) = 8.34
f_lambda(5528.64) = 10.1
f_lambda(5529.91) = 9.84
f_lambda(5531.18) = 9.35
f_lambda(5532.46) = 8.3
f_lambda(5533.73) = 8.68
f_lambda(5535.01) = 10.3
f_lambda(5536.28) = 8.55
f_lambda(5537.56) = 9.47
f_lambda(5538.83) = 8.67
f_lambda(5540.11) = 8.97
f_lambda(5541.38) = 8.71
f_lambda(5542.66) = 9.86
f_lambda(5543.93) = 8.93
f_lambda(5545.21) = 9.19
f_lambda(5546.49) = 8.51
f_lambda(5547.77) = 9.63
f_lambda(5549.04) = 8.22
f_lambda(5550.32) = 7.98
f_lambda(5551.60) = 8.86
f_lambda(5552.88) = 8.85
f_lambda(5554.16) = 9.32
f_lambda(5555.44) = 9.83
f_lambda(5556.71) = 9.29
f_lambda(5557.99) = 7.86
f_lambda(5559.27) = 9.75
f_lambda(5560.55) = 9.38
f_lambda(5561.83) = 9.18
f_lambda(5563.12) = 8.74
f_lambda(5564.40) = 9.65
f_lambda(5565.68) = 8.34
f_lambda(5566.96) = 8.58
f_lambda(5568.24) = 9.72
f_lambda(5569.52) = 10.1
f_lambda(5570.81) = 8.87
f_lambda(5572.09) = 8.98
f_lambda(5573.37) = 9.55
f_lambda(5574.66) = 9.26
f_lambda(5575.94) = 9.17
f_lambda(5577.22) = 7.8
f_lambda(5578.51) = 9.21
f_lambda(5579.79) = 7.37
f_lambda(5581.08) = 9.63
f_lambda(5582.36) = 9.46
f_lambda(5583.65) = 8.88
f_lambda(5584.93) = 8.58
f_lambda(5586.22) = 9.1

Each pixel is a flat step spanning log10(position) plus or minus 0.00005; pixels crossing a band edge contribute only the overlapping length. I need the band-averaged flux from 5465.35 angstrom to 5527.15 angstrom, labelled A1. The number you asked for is 9.34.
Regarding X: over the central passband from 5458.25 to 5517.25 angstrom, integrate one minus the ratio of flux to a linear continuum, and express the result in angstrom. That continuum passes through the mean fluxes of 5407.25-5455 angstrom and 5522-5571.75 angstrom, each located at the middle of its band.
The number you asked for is 0.7 angstrom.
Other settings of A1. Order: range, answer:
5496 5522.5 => 9.24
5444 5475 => 9.8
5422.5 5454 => 9.95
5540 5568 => 9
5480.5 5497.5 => 9.44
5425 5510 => 9.68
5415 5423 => 9.89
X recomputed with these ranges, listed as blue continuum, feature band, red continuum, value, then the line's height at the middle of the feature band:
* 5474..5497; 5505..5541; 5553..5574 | 0.88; 9.32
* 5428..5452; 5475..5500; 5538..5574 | 0.37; 9.58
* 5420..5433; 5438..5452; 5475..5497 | -0.32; 9.75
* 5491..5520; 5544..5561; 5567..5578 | 0.39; 9.18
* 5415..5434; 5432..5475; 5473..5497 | -0.69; 9.69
